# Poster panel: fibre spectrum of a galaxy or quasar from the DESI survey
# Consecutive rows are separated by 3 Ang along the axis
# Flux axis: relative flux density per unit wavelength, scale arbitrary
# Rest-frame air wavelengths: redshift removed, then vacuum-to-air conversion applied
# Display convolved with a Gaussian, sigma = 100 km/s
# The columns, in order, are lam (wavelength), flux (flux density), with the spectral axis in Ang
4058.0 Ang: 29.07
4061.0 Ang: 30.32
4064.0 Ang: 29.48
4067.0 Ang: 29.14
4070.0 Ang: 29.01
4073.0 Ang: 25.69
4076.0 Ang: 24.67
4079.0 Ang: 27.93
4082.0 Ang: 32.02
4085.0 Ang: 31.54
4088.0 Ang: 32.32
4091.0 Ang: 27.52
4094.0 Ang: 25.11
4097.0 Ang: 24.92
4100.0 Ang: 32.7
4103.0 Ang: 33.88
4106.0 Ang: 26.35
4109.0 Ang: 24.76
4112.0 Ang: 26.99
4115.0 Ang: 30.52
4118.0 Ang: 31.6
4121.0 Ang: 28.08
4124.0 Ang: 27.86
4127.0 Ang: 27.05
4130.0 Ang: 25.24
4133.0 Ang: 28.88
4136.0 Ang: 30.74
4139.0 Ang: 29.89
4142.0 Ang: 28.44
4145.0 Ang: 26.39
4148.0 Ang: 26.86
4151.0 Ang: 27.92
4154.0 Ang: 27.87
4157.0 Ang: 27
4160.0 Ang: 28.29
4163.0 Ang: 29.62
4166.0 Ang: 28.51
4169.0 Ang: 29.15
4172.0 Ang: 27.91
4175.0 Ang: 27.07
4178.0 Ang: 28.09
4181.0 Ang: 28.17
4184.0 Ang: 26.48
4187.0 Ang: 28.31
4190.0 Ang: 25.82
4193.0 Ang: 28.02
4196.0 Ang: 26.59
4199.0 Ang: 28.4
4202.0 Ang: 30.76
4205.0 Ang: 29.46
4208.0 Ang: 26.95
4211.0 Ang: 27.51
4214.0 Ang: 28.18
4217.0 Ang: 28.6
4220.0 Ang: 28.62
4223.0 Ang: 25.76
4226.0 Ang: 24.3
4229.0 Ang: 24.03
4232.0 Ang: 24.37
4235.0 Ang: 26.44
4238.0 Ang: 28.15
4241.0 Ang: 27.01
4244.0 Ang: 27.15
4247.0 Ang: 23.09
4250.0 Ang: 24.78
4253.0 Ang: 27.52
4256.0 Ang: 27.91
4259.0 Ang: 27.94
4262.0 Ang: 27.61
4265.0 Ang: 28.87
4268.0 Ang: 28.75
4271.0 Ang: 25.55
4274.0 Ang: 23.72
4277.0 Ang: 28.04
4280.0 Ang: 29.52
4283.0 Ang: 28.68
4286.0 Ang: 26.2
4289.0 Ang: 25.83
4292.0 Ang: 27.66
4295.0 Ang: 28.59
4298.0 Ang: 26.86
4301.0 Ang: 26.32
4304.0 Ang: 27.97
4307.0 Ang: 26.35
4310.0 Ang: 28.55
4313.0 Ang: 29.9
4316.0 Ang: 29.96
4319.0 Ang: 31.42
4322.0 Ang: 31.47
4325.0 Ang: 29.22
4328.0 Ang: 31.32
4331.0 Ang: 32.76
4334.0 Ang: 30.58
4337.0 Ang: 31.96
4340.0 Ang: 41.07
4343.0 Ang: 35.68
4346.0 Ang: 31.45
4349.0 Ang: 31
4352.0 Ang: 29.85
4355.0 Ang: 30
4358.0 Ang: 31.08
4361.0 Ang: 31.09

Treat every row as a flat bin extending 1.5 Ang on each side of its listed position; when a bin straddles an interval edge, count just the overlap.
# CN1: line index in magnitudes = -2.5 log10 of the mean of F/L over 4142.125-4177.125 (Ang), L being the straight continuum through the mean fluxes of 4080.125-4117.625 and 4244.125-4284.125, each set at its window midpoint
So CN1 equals 0.02 mag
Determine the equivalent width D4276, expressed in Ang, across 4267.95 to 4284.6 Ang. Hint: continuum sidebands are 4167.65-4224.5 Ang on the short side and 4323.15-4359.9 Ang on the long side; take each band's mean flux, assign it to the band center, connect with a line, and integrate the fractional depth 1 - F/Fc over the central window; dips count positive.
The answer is 1.6 Ang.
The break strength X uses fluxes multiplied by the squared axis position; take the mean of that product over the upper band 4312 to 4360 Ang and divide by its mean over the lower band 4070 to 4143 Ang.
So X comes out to 1.24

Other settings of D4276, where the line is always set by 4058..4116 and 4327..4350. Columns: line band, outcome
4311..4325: 1.06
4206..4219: 1.29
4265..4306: 6.44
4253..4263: 1.27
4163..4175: 0.68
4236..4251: 2.60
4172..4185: 1.21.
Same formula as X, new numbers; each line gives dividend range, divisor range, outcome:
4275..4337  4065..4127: 1.12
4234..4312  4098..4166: 1.02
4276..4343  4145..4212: 1.13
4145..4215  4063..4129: 1.02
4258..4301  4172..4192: 1.05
